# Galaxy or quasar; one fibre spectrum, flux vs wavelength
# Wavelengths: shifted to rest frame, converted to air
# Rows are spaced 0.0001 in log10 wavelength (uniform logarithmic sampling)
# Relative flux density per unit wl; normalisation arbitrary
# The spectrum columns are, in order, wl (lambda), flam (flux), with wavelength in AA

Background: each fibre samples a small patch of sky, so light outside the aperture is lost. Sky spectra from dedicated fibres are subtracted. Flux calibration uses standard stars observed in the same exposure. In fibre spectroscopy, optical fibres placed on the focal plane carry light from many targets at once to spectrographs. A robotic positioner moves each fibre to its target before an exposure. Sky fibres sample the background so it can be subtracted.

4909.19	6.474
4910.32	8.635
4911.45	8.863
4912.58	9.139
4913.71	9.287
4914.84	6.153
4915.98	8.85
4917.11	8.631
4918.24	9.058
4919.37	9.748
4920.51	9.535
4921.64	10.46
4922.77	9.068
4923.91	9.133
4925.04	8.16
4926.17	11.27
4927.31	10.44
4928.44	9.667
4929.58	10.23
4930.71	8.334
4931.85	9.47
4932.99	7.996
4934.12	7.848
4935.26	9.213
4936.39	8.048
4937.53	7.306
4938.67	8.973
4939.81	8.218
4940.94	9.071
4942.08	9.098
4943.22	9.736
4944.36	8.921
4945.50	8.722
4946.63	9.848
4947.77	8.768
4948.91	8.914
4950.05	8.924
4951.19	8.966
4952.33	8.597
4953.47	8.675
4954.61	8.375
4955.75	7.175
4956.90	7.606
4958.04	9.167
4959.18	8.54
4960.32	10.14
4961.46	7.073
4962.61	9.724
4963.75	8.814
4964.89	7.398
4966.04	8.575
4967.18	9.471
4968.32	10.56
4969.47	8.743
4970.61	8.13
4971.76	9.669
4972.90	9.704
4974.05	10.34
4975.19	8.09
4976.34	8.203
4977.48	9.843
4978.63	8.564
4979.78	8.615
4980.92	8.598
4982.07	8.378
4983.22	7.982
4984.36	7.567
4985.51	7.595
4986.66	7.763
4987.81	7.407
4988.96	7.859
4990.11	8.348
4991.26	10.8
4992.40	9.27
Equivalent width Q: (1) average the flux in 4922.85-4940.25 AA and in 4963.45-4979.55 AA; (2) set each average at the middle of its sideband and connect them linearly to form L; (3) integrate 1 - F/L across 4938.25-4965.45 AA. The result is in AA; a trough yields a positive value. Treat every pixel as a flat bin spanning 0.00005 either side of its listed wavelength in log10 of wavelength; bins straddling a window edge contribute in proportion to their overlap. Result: 0.77 AA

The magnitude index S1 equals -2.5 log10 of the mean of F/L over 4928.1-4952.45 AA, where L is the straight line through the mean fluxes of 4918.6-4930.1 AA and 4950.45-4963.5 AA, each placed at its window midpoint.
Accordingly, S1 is 0.04 mag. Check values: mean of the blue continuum 9.75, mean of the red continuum 8.56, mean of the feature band 8.85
